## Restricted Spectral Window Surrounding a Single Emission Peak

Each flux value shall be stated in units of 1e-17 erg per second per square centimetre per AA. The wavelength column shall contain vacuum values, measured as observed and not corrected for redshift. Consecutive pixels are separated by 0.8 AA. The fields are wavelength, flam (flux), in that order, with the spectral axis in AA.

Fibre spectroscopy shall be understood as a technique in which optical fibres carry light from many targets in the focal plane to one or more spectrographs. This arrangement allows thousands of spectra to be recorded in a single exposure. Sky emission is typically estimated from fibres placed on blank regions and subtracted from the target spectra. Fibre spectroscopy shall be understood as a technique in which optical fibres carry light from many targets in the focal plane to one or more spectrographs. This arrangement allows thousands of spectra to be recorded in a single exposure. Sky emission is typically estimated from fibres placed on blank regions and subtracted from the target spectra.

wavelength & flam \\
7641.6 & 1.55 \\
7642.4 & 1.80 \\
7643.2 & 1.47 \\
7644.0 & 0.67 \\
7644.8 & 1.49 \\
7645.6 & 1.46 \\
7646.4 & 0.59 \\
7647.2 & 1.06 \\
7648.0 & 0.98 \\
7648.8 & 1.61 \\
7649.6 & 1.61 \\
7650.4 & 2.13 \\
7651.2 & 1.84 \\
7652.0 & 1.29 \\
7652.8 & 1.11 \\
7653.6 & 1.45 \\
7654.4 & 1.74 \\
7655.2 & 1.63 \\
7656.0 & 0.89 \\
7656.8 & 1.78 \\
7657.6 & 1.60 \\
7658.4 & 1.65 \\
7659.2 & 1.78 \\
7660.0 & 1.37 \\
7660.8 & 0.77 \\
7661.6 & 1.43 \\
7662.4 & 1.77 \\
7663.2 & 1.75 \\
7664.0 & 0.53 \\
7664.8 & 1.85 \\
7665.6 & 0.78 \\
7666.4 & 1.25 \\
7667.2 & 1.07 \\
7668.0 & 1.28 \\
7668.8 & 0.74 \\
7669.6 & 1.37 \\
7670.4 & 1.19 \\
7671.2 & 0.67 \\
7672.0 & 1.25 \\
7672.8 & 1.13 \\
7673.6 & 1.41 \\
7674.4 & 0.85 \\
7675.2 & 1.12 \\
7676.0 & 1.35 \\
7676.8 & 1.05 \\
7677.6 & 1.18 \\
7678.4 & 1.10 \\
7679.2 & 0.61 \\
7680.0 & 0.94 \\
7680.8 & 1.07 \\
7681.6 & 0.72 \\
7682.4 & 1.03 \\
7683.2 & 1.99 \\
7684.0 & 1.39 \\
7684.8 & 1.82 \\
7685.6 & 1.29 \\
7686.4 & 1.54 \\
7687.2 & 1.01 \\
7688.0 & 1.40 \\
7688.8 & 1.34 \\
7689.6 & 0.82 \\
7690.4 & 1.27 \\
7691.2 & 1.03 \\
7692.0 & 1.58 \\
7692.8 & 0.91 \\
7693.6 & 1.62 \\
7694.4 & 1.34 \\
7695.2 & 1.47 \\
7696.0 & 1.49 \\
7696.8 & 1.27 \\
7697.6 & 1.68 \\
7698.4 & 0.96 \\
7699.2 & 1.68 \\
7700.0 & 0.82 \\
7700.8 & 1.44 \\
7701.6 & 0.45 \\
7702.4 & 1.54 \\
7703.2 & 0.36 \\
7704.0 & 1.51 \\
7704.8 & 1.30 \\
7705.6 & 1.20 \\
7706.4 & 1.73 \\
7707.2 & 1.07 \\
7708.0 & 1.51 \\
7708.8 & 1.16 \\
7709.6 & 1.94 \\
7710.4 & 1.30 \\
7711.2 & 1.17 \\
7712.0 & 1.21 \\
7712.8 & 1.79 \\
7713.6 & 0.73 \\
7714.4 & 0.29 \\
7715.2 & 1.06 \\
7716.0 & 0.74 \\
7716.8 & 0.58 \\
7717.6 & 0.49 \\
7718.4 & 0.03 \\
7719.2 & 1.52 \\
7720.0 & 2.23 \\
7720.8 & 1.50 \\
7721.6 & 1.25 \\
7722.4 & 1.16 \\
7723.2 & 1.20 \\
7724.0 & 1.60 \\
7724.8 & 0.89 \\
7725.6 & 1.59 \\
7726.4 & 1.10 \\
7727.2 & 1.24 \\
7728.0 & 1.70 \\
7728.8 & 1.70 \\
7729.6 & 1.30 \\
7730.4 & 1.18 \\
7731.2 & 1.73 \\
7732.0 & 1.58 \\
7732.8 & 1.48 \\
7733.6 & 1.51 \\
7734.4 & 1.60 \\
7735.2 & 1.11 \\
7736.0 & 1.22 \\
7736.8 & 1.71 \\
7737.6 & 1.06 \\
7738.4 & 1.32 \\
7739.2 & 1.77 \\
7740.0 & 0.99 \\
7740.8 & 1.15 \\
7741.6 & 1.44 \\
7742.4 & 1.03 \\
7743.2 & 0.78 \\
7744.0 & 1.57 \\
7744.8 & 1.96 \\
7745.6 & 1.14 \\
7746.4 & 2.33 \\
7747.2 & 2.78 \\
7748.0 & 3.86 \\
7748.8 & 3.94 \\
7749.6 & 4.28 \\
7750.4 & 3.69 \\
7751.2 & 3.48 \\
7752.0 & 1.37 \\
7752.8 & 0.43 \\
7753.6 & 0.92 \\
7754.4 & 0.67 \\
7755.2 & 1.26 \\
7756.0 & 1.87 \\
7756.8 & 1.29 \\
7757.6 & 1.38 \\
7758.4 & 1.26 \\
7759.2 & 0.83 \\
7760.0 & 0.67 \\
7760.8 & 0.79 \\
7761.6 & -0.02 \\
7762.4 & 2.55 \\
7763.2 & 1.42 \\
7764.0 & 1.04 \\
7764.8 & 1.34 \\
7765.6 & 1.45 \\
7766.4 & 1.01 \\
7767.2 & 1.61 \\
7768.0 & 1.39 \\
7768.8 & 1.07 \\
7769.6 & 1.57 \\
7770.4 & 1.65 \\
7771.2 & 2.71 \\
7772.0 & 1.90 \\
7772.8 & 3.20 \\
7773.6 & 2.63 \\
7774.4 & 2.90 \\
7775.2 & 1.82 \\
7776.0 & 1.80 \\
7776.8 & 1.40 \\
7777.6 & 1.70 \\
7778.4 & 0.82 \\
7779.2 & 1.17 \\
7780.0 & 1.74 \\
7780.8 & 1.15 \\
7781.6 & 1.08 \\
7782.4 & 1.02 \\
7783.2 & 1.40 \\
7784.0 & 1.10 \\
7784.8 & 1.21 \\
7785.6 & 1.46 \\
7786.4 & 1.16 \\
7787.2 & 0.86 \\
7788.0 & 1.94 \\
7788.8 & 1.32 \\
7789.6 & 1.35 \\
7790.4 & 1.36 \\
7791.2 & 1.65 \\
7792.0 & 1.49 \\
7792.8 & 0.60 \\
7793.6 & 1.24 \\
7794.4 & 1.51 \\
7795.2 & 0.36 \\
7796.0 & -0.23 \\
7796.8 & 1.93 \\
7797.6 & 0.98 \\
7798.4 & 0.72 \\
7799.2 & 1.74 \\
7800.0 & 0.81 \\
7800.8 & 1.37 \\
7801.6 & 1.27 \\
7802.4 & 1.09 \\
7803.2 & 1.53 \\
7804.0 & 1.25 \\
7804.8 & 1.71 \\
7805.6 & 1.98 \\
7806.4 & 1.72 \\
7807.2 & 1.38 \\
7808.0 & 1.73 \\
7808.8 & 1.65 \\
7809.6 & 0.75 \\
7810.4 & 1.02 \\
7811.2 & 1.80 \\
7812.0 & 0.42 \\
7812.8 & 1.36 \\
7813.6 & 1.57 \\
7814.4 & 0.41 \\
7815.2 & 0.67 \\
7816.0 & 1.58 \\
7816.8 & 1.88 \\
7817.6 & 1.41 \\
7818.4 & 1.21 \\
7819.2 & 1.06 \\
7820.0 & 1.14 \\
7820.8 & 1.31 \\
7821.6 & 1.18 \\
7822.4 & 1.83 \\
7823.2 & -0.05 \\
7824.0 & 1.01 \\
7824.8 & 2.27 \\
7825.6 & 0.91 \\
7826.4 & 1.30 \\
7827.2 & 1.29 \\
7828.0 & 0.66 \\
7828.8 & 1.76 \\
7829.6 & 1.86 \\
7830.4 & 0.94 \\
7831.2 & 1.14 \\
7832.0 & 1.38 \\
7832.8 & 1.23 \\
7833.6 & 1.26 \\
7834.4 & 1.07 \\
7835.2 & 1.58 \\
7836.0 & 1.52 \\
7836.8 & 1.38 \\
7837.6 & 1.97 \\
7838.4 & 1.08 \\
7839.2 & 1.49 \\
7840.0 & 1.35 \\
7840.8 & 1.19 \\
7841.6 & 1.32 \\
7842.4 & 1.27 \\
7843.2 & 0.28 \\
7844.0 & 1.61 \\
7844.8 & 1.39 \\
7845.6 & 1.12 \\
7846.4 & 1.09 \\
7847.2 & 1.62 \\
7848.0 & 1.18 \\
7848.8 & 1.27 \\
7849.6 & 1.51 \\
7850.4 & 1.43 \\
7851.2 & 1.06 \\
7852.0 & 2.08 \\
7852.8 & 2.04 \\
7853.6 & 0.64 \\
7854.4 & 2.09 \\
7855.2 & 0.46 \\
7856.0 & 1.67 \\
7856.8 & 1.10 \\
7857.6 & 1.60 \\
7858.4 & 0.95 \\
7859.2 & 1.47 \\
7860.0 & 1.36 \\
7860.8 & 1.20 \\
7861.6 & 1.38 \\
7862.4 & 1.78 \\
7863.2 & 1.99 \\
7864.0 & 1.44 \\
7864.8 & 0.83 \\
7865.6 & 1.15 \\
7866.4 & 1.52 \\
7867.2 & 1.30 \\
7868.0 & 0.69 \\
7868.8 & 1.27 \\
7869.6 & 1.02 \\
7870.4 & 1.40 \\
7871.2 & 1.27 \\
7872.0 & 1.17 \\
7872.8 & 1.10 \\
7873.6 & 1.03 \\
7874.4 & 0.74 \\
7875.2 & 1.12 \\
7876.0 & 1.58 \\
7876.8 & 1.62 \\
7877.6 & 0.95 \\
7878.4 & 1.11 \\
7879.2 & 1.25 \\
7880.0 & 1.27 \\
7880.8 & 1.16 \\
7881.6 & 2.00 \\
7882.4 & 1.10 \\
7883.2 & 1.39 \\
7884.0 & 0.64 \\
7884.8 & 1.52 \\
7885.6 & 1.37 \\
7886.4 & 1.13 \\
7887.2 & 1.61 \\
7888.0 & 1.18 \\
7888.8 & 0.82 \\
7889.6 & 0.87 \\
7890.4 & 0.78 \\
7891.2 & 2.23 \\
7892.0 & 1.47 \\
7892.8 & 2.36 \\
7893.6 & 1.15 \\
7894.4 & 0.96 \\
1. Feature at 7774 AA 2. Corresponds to [N II] 6583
